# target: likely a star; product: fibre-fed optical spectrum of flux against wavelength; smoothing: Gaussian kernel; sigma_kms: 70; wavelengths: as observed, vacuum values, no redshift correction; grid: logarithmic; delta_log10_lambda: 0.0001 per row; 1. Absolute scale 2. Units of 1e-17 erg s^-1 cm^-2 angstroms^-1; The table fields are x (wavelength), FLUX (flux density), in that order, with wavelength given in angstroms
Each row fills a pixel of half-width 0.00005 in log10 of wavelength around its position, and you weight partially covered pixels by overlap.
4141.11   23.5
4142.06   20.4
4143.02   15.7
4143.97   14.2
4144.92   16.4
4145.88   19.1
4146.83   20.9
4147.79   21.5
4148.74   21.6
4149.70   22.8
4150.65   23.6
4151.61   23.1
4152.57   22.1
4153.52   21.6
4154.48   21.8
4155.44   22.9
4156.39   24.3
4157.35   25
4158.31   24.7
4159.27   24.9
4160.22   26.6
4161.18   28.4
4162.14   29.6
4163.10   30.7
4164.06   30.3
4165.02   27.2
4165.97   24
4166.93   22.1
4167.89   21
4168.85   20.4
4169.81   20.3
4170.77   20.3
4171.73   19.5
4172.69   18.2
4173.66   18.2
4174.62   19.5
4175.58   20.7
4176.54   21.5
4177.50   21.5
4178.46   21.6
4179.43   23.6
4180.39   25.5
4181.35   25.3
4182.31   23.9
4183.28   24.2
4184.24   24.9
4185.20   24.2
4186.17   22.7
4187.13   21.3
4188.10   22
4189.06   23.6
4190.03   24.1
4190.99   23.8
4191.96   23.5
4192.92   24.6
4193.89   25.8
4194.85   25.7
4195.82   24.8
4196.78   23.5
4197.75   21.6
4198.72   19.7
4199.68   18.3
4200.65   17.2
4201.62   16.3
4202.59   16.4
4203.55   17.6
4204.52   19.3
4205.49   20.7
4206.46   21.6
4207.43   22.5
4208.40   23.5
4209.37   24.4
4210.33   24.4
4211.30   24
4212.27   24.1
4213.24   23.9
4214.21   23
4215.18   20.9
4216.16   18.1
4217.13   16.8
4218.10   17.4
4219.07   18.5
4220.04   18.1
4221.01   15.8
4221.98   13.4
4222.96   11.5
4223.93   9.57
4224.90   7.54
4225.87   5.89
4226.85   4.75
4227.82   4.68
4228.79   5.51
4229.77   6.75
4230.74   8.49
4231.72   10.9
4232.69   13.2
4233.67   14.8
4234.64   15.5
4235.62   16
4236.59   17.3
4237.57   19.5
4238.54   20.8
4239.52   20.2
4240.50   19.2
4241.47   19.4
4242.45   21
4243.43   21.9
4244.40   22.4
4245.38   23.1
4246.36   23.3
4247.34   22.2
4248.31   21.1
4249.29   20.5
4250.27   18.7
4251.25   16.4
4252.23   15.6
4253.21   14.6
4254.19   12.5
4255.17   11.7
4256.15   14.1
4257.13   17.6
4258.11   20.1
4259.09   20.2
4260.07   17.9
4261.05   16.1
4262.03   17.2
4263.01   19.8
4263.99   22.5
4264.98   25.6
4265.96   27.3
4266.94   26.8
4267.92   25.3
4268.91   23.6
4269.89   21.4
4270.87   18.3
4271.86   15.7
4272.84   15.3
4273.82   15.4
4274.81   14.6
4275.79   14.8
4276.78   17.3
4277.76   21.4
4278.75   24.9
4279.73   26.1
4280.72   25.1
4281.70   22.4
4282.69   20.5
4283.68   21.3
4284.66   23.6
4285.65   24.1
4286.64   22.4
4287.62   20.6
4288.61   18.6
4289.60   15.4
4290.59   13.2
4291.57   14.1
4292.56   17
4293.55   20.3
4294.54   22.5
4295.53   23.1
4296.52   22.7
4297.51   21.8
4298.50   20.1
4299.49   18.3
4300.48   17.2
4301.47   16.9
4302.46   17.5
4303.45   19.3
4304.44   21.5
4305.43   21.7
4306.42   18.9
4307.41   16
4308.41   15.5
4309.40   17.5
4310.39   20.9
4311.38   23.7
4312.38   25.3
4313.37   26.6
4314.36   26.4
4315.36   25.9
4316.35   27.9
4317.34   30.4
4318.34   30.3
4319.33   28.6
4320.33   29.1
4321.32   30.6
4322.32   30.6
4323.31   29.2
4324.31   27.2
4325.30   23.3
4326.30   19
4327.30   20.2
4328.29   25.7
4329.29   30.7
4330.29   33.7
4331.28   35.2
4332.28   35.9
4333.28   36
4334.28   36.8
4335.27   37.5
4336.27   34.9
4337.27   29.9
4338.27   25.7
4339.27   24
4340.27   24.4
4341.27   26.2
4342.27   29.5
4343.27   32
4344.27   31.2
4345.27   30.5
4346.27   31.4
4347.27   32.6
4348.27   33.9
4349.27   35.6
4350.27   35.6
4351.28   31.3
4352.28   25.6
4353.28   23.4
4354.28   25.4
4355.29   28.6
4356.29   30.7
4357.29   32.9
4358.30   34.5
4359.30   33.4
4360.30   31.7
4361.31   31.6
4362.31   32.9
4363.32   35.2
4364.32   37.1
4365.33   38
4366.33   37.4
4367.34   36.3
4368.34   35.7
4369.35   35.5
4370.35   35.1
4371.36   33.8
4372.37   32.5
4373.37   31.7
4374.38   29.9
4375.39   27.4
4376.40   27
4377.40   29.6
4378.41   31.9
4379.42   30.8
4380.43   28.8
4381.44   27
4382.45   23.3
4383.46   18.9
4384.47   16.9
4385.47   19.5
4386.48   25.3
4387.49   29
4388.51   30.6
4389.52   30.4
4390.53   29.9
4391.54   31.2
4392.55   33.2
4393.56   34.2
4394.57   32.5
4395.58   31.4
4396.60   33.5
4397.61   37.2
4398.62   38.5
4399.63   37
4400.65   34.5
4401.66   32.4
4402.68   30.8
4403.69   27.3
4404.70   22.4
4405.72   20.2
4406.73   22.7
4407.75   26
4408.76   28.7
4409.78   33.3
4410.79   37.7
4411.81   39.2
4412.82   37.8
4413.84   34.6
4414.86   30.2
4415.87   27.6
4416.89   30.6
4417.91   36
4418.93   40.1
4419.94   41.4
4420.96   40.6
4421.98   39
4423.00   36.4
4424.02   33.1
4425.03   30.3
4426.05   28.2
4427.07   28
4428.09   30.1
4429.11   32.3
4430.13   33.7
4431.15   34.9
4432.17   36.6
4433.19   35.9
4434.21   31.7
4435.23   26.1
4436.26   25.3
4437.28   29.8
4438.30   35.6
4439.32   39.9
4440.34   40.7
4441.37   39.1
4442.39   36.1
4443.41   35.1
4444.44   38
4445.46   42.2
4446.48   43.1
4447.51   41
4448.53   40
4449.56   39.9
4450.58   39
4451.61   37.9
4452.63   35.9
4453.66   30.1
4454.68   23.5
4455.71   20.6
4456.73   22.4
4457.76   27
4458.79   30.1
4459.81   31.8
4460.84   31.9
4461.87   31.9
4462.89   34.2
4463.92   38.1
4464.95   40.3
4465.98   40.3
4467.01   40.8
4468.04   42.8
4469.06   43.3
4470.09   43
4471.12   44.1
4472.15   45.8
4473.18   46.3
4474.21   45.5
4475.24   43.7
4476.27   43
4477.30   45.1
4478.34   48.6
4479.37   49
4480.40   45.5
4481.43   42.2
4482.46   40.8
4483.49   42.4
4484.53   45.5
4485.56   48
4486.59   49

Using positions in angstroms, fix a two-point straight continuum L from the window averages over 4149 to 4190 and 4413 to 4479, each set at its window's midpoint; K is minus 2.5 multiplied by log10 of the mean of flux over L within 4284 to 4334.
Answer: 0.26 mag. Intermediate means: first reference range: 23.3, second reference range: 36.1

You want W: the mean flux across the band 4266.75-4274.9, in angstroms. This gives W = 19.6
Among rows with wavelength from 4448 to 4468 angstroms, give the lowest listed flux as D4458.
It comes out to 20.6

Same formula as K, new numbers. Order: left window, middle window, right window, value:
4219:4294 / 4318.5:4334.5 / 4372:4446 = -0.211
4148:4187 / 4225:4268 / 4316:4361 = 0.479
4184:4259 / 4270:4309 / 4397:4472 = 0.207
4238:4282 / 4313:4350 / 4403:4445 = -0.164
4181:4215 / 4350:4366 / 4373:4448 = -0.072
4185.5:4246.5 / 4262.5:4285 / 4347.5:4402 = 0.091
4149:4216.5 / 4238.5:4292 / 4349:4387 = 0.306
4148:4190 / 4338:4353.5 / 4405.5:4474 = 0.041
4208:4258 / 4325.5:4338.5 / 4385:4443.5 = -0.209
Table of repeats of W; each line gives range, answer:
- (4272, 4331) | 22.1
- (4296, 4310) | 18.9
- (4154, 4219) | 22.6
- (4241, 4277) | 19.2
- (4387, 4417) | 31.5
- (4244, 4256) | 18.3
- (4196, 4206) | 19.2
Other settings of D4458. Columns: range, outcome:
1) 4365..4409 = 16.9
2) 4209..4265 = 4.68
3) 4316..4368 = 19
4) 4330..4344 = 24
